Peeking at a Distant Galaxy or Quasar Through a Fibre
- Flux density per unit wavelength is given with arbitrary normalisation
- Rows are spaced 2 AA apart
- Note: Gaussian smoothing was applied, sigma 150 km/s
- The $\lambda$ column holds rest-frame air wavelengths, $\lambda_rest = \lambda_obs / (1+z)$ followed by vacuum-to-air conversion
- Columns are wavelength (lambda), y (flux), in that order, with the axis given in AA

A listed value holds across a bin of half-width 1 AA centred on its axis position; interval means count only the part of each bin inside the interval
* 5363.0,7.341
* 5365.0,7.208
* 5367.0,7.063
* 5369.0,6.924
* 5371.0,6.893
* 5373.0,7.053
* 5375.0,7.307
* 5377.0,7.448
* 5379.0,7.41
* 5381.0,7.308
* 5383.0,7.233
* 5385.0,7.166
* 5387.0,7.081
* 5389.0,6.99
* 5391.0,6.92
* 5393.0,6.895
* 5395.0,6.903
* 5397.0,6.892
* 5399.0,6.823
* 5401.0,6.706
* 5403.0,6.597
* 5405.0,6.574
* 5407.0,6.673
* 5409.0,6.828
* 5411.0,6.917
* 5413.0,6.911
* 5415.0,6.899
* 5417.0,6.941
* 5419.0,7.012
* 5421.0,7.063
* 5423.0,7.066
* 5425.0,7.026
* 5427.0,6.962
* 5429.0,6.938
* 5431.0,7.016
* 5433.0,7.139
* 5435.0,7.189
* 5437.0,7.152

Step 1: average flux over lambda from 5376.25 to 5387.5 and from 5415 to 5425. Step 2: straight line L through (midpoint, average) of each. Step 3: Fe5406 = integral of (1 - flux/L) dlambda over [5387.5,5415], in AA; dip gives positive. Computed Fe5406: 1.2 AA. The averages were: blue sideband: 7.28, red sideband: 7.01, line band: 6.83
